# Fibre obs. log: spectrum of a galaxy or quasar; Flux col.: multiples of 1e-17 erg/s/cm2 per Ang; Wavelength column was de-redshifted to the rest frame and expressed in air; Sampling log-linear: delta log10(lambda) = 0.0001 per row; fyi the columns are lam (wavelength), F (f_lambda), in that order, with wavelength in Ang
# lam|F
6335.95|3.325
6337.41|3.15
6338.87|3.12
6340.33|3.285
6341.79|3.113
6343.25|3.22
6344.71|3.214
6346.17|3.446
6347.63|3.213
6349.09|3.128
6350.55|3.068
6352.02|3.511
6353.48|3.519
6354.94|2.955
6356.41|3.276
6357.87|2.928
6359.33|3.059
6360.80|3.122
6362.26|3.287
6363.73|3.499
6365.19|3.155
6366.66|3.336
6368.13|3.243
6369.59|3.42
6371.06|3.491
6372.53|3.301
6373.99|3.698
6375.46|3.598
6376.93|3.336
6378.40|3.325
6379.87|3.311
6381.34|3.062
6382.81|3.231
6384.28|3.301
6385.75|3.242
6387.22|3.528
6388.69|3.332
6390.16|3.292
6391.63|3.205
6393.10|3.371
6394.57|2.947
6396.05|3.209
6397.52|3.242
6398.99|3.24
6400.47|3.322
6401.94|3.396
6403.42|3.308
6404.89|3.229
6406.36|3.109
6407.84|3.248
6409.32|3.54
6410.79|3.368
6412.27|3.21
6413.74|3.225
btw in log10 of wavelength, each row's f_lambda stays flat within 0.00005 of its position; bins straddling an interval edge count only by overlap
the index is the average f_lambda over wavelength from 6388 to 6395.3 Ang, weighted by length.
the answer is 3.23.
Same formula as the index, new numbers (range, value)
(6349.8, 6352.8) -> 3.29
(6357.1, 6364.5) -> 3.18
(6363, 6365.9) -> 3.33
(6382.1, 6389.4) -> 3.33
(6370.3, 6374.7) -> 3.5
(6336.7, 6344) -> 3.18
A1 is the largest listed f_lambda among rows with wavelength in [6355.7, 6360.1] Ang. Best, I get 3.276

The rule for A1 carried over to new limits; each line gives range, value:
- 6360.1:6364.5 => 3.499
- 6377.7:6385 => 3.325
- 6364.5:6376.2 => 3.698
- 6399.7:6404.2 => 3.396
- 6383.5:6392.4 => 3.528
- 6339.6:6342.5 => 3.285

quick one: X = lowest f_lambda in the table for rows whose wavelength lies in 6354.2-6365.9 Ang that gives 2.928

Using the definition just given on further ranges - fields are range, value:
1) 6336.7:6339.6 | 3.12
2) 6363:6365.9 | 3.155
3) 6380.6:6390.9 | 3.062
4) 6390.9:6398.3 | 2.947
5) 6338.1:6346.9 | 3.113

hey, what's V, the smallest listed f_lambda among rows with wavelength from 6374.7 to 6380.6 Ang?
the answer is 3.311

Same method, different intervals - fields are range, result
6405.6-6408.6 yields 3.109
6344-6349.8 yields 3.128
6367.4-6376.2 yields 3.243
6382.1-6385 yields 3.231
